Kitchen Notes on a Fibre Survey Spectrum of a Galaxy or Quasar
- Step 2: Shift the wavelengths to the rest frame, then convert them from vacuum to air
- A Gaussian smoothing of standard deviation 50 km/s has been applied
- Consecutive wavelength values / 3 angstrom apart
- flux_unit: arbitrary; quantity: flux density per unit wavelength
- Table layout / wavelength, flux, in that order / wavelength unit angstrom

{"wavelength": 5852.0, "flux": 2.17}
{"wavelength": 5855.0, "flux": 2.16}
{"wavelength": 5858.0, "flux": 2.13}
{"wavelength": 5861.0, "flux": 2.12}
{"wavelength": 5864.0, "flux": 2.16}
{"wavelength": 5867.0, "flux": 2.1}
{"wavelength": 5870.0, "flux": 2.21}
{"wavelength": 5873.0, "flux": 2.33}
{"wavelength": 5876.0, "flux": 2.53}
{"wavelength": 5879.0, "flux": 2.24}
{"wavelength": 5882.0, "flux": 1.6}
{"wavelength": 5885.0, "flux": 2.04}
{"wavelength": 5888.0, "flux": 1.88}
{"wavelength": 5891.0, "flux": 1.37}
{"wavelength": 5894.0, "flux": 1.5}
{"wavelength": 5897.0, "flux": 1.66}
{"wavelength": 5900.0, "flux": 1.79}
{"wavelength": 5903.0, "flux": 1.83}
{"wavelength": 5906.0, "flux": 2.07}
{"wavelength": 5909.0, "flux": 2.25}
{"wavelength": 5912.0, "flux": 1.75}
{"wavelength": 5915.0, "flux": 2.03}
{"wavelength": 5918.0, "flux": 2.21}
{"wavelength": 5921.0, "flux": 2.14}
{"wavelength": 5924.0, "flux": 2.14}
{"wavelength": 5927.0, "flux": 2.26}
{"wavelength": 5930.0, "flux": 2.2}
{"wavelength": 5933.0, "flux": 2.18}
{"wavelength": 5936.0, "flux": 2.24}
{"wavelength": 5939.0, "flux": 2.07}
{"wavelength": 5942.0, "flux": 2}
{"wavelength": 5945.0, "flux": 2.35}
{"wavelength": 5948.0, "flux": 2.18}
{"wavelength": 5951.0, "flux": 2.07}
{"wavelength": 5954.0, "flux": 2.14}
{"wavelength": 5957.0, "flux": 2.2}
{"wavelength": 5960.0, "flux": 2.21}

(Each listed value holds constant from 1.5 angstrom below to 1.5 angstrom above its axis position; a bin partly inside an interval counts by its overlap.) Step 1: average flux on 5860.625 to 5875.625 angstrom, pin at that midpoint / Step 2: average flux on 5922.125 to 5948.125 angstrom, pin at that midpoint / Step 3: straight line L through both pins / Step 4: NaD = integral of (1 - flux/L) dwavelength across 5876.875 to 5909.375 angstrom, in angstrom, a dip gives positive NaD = 5.36 angstrom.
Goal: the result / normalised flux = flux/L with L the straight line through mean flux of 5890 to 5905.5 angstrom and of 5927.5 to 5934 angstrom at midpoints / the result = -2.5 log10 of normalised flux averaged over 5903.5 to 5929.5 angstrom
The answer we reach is -0.07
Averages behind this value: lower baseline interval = 1.67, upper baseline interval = 2.2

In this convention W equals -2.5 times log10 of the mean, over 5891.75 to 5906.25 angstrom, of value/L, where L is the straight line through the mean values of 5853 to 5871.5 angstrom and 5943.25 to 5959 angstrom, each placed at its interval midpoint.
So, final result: 0.25 mag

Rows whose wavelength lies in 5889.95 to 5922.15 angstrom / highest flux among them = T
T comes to 2.25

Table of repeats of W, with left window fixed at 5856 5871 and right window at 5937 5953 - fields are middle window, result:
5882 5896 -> 0.26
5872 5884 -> -0.01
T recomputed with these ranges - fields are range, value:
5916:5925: 2.21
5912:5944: 2.26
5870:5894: 2.53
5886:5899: 1.88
